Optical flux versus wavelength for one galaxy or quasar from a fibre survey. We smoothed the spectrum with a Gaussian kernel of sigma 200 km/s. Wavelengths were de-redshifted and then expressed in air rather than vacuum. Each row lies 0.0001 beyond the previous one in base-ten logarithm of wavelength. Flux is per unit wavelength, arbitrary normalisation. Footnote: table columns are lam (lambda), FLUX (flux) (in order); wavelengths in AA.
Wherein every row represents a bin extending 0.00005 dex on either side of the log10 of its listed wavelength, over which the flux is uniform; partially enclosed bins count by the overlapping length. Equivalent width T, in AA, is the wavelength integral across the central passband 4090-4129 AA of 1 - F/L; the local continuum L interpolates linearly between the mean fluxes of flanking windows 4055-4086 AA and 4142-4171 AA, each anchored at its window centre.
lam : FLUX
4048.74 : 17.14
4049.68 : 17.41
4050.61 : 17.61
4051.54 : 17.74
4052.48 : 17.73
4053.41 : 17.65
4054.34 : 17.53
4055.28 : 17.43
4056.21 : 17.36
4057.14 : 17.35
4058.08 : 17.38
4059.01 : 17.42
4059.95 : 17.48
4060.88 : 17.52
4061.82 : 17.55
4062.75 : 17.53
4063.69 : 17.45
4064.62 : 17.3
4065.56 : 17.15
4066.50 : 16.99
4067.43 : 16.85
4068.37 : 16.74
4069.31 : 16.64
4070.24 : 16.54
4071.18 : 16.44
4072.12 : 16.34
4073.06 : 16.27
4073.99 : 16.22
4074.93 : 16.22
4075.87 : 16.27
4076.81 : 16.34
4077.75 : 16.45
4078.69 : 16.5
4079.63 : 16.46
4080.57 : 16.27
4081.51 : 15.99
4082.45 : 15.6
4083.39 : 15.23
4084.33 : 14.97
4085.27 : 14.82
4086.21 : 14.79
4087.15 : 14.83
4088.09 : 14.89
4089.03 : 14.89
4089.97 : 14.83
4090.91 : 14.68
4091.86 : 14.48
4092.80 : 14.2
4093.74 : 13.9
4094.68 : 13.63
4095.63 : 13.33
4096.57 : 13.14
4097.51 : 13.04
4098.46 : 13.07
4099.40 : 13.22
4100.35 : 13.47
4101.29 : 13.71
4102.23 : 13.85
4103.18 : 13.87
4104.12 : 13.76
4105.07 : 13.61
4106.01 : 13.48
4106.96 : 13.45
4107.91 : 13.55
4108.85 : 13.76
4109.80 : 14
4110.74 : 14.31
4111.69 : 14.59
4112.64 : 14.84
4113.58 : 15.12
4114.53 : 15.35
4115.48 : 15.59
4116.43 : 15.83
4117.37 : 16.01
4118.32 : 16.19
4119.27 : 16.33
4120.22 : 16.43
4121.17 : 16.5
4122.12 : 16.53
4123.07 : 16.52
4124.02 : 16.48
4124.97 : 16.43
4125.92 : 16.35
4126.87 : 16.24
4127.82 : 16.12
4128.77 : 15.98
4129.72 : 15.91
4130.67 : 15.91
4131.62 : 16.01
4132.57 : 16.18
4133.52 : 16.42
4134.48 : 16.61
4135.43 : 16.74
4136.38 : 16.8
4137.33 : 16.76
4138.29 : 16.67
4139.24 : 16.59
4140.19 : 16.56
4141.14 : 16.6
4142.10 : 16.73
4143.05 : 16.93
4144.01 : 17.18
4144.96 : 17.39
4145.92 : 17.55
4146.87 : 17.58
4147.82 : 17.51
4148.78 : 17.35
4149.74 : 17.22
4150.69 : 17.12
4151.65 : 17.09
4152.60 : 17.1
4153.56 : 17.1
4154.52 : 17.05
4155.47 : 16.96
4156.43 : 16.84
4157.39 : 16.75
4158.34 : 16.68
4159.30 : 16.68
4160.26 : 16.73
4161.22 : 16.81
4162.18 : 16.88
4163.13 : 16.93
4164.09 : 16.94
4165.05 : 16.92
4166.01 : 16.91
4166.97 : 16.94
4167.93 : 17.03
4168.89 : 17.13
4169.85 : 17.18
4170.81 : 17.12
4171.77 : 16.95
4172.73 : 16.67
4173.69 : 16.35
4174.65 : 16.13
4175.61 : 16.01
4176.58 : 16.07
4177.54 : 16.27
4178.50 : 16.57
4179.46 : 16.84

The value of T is 4.8 AA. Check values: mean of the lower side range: 16.6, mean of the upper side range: 17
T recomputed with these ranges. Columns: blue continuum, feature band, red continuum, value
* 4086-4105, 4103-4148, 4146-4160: -0.8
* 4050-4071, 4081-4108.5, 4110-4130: 3.9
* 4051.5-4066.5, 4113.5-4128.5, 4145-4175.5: 0.9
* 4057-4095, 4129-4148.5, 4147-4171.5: 0.1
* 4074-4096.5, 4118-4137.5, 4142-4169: -0.1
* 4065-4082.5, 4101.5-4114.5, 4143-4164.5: 2.1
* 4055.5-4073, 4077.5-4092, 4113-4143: 1.3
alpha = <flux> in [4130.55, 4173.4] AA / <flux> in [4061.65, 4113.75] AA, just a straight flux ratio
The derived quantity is 1.12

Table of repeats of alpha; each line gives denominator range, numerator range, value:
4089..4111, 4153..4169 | 1.23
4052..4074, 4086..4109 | 0.81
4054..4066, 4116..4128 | 0.94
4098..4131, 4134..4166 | 1.13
